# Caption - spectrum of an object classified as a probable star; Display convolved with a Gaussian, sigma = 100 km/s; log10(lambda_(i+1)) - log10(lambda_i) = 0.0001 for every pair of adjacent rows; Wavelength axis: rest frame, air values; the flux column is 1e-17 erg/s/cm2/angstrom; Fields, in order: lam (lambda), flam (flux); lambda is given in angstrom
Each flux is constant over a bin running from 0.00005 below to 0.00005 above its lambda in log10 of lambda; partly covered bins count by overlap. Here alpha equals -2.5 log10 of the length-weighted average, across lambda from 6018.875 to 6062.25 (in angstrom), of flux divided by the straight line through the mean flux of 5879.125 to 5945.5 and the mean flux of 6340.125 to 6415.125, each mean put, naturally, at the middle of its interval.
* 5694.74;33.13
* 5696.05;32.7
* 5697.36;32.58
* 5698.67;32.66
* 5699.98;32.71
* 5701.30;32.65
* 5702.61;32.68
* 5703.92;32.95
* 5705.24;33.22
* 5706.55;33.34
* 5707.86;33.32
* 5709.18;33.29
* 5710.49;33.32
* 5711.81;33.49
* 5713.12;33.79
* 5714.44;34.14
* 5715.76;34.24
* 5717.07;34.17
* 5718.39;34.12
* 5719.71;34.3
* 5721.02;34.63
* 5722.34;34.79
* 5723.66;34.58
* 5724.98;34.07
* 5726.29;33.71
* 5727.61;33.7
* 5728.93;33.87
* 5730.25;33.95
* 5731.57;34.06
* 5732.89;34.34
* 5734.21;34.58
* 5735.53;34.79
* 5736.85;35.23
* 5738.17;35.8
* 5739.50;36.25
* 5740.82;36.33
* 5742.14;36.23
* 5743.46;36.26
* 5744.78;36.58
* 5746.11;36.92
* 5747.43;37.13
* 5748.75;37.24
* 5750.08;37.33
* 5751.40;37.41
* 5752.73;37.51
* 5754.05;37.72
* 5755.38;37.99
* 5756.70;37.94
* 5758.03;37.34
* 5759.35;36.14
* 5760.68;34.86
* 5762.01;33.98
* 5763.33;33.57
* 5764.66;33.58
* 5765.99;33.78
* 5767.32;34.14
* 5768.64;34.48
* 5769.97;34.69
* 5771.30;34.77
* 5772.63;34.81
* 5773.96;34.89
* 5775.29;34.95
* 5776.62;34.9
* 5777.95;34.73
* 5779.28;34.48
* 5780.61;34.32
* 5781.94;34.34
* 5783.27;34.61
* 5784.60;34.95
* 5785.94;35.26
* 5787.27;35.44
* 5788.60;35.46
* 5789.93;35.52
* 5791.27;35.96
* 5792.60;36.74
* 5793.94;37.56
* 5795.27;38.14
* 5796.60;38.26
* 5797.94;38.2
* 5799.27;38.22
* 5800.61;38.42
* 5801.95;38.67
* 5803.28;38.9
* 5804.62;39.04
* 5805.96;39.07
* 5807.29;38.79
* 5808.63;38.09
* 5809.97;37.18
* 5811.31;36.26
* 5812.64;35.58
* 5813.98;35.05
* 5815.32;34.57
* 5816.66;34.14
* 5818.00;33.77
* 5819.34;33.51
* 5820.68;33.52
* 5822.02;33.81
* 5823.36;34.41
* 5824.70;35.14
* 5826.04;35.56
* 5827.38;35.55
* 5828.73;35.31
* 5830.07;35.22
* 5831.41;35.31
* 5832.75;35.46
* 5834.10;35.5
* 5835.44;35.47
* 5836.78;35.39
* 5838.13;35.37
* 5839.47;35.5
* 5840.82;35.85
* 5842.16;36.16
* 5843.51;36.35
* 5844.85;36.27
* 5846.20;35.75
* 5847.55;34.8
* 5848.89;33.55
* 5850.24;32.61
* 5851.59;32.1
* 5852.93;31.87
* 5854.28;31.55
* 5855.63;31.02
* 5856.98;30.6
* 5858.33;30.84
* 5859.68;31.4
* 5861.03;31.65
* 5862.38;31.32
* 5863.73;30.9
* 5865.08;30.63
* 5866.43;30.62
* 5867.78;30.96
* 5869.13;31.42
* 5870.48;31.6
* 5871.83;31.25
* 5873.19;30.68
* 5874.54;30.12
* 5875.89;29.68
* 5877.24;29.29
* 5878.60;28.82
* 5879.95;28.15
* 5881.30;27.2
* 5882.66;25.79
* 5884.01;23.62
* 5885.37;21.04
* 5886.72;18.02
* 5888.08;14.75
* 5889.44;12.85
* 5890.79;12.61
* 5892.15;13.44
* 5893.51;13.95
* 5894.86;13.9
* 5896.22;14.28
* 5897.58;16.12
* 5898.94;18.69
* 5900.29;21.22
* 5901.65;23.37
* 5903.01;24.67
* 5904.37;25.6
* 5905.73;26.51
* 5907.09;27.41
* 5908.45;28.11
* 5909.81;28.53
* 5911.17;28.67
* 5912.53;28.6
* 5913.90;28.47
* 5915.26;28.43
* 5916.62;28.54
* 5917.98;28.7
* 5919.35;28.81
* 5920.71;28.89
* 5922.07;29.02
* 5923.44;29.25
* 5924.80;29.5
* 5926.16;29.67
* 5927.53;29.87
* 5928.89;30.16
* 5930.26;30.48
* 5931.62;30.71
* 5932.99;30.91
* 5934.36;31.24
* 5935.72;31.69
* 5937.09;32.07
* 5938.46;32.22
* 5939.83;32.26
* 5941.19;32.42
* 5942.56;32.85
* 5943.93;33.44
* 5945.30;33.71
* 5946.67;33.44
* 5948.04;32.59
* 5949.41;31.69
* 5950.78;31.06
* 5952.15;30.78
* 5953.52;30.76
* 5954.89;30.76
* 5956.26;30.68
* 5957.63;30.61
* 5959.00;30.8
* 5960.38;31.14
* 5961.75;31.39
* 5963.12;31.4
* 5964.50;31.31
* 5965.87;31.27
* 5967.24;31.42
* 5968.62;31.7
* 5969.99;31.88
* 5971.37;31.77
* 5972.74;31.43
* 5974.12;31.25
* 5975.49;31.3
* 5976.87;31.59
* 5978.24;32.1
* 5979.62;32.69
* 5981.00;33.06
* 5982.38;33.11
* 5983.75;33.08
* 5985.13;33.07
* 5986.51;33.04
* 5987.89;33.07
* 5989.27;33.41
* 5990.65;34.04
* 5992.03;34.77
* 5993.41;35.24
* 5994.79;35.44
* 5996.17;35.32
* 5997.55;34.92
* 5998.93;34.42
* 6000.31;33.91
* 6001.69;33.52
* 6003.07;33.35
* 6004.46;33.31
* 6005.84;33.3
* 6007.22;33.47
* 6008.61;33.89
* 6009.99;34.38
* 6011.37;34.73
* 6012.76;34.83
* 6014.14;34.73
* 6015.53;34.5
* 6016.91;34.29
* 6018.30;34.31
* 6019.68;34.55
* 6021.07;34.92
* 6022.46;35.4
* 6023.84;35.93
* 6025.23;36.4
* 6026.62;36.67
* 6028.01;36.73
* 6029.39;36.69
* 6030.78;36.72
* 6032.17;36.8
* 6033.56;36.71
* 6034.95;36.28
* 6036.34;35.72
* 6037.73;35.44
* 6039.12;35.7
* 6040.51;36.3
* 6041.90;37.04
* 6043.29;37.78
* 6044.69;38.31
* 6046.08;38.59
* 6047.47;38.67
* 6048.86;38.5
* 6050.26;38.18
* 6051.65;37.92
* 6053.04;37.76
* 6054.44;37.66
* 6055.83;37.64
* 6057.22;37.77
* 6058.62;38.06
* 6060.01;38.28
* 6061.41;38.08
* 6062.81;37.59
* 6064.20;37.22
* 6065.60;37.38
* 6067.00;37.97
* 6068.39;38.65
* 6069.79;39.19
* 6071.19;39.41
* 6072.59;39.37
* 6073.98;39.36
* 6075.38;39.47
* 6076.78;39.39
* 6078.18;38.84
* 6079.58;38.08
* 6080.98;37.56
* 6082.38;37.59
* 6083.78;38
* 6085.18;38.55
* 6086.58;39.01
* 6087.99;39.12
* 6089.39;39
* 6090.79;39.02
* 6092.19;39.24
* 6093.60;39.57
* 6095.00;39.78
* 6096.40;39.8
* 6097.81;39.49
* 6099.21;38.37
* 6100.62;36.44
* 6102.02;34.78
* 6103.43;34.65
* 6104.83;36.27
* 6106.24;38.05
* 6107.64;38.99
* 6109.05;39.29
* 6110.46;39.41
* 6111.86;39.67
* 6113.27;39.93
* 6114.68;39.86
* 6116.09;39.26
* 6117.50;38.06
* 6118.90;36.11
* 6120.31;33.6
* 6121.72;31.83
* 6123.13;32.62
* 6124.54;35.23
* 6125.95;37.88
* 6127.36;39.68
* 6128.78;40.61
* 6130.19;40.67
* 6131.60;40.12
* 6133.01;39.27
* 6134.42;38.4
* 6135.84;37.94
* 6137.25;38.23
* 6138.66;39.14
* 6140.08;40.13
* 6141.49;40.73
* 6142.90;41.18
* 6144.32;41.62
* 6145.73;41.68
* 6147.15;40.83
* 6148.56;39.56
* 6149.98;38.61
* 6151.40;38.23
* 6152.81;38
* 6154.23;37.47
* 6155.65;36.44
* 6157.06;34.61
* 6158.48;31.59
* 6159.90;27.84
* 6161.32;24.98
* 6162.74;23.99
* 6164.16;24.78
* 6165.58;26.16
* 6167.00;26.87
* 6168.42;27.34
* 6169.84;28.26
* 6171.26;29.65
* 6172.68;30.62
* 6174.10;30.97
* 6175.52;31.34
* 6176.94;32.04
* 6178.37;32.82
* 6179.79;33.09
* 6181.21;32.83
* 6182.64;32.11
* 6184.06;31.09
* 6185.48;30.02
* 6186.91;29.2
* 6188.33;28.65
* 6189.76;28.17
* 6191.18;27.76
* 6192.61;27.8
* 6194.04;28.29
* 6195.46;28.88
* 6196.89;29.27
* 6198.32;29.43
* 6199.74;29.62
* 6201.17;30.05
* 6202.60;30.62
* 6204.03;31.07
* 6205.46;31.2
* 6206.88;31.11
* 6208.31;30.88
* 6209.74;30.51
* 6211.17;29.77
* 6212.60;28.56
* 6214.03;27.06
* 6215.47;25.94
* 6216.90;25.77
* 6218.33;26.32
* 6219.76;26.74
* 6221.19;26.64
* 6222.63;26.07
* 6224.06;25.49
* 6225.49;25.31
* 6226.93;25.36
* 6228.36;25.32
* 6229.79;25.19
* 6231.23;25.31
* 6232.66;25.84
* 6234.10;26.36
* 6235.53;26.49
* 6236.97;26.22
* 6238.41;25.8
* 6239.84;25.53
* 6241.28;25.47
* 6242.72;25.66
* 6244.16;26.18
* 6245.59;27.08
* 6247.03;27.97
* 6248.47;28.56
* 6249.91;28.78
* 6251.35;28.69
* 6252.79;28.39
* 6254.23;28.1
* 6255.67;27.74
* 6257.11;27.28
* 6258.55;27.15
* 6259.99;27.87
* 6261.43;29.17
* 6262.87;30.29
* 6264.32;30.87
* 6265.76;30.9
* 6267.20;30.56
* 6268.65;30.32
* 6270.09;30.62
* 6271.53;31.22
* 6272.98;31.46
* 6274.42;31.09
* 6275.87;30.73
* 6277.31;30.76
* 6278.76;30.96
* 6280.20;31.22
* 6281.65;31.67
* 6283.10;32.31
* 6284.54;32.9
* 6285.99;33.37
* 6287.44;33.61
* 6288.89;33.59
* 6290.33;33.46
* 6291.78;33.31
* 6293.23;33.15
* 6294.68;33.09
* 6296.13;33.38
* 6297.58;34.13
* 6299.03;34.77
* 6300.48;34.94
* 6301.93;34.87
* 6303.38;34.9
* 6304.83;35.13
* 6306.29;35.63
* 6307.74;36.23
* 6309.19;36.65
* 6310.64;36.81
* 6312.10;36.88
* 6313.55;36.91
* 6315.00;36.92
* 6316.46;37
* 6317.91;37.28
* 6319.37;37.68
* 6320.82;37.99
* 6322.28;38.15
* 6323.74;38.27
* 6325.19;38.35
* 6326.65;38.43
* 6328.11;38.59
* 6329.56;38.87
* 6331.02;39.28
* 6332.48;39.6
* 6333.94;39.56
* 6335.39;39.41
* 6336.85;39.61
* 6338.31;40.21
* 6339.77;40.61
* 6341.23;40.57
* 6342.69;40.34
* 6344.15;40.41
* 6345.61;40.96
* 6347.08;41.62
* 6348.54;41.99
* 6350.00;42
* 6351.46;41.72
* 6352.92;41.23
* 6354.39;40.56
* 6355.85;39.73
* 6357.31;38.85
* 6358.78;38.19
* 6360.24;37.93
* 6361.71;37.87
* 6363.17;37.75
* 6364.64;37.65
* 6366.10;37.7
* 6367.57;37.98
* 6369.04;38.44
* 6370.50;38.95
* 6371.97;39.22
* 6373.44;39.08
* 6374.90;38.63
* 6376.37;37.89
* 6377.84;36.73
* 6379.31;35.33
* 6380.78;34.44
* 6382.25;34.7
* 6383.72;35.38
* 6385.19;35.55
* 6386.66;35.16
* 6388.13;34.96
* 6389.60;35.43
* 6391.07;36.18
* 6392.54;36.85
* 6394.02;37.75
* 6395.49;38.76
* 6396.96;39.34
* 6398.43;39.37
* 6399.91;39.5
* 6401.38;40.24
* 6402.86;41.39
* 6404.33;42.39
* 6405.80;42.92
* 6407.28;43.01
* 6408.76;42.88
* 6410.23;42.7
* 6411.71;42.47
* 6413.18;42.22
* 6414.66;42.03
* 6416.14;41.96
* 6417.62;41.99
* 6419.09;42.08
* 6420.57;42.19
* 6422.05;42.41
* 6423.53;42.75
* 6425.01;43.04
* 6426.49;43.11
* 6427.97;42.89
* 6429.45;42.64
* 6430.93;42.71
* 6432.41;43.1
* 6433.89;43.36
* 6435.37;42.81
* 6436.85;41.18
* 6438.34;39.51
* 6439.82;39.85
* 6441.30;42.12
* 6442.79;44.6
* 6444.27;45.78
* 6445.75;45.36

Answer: -0.244 mag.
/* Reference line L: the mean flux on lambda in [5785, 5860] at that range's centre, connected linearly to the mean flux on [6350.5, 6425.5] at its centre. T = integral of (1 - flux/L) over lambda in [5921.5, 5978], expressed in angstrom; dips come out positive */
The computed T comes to 7.7 angstrom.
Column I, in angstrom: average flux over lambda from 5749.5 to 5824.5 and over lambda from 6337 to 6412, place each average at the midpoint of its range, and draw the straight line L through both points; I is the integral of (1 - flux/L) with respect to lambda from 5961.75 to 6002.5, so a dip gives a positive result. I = 4.5 angstrom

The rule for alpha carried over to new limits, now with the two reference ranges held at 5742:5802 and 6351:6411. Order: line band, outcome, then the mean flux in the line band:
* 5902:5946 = 0.23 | 29.7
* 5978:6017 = 0.09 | 33.9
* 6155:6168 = 0.30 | 28.5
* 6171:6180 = 0.19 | 31.5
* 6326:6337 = -0.02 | 39.2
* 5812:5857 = 0.05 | 34.5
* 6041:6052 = -0.03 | 38.1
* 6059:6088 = -0.03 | 38.5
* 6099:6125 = 0.01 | 37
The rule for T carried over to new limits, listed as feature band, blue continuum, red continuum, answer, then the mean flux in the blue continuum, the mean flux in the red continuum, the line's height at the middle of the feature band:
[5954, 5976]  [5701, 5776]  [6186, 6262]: 0.2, 34.9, 27.7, 31.6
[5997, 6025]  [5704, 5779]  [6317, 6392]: 1.7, 35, 38.5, 36.5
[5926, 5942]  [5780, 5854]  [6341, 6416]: 2.3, 35.7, 39.1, 36.4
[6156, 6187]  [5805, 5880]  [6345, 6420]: 6.1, 33.6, 39.2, 37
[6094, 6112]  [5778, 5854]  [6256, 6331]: -1.8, 35.7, 33.8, 34.5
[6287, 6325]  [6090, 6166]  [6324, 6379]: 3.2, 37.1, 39.3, 38.9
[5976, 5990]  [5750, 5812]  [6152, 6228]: 0.0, 36.2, 29.4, 32.8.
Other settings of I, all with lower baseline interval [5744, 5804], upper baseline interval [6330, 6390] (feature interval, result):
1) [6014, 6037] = 0.9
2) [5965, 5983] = 2.5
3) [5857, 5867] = 1.5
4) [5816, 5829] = 0.7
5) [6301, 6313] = 0.8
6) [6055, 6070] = -0.2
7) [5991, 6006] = 1.1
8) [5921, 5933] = 2.2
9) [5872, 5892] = 7.0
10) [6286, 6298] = 1.5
